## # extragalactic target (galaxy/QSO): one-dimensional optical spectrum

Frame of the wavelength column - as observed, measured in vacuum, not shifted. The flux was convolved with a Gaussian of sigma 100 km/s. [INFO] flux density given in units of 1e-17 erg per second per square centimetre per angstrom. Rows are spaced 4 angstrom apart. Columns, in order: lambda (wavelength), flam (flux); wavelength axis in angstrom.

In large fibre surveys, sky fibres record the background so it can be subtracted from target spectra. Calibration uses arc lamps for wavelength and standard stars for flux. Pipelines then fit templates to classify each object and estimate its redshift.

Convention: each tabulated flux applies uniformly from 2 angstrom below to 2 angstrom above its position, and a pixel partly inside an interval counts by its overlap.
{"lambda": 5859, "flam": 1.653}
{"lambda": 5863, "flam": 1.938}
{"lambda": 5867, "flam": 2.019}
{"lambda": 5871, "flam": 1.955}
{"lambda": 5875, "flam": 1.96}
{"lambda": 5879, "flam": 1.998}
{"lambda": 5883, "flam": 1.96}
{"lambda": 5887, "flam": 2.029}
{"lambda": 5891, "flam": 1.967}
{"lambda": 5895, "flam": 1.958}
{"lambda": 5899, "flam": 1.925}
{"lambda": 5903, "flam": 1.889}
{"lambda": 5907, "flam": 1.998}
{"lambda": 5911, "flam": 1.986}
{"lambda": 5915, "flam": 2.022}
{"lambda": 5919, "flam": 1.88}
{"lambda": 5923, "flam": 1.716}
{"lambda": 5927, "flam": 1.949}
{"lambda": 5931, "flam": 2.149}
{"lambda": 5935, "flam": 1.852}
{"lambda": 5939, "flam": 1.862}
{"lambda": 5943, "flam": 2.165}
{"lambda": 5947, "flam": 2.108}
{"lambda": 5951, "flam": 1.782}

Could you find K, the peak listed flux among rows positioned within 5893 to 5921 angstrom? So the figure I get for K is 2.022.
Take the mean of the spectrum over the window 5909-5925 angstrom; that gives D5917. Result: 1.9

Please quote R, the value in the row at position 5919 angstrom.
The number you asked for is 1.88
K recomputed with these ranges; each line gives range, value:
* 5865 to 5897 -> 2.029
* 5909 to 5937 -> 2.149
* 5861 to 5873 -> 2.019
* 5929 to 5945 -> 2.165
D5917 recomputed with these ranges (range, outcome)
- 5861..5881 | 1.97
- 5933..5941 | 1.86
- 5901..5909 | 1.94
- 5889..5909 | 1.95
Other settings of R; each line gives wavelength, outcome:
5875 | 1.96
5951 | 1.782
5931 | 2.149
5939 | 1.862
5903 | 1.889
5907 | 1.998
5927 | 1.949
